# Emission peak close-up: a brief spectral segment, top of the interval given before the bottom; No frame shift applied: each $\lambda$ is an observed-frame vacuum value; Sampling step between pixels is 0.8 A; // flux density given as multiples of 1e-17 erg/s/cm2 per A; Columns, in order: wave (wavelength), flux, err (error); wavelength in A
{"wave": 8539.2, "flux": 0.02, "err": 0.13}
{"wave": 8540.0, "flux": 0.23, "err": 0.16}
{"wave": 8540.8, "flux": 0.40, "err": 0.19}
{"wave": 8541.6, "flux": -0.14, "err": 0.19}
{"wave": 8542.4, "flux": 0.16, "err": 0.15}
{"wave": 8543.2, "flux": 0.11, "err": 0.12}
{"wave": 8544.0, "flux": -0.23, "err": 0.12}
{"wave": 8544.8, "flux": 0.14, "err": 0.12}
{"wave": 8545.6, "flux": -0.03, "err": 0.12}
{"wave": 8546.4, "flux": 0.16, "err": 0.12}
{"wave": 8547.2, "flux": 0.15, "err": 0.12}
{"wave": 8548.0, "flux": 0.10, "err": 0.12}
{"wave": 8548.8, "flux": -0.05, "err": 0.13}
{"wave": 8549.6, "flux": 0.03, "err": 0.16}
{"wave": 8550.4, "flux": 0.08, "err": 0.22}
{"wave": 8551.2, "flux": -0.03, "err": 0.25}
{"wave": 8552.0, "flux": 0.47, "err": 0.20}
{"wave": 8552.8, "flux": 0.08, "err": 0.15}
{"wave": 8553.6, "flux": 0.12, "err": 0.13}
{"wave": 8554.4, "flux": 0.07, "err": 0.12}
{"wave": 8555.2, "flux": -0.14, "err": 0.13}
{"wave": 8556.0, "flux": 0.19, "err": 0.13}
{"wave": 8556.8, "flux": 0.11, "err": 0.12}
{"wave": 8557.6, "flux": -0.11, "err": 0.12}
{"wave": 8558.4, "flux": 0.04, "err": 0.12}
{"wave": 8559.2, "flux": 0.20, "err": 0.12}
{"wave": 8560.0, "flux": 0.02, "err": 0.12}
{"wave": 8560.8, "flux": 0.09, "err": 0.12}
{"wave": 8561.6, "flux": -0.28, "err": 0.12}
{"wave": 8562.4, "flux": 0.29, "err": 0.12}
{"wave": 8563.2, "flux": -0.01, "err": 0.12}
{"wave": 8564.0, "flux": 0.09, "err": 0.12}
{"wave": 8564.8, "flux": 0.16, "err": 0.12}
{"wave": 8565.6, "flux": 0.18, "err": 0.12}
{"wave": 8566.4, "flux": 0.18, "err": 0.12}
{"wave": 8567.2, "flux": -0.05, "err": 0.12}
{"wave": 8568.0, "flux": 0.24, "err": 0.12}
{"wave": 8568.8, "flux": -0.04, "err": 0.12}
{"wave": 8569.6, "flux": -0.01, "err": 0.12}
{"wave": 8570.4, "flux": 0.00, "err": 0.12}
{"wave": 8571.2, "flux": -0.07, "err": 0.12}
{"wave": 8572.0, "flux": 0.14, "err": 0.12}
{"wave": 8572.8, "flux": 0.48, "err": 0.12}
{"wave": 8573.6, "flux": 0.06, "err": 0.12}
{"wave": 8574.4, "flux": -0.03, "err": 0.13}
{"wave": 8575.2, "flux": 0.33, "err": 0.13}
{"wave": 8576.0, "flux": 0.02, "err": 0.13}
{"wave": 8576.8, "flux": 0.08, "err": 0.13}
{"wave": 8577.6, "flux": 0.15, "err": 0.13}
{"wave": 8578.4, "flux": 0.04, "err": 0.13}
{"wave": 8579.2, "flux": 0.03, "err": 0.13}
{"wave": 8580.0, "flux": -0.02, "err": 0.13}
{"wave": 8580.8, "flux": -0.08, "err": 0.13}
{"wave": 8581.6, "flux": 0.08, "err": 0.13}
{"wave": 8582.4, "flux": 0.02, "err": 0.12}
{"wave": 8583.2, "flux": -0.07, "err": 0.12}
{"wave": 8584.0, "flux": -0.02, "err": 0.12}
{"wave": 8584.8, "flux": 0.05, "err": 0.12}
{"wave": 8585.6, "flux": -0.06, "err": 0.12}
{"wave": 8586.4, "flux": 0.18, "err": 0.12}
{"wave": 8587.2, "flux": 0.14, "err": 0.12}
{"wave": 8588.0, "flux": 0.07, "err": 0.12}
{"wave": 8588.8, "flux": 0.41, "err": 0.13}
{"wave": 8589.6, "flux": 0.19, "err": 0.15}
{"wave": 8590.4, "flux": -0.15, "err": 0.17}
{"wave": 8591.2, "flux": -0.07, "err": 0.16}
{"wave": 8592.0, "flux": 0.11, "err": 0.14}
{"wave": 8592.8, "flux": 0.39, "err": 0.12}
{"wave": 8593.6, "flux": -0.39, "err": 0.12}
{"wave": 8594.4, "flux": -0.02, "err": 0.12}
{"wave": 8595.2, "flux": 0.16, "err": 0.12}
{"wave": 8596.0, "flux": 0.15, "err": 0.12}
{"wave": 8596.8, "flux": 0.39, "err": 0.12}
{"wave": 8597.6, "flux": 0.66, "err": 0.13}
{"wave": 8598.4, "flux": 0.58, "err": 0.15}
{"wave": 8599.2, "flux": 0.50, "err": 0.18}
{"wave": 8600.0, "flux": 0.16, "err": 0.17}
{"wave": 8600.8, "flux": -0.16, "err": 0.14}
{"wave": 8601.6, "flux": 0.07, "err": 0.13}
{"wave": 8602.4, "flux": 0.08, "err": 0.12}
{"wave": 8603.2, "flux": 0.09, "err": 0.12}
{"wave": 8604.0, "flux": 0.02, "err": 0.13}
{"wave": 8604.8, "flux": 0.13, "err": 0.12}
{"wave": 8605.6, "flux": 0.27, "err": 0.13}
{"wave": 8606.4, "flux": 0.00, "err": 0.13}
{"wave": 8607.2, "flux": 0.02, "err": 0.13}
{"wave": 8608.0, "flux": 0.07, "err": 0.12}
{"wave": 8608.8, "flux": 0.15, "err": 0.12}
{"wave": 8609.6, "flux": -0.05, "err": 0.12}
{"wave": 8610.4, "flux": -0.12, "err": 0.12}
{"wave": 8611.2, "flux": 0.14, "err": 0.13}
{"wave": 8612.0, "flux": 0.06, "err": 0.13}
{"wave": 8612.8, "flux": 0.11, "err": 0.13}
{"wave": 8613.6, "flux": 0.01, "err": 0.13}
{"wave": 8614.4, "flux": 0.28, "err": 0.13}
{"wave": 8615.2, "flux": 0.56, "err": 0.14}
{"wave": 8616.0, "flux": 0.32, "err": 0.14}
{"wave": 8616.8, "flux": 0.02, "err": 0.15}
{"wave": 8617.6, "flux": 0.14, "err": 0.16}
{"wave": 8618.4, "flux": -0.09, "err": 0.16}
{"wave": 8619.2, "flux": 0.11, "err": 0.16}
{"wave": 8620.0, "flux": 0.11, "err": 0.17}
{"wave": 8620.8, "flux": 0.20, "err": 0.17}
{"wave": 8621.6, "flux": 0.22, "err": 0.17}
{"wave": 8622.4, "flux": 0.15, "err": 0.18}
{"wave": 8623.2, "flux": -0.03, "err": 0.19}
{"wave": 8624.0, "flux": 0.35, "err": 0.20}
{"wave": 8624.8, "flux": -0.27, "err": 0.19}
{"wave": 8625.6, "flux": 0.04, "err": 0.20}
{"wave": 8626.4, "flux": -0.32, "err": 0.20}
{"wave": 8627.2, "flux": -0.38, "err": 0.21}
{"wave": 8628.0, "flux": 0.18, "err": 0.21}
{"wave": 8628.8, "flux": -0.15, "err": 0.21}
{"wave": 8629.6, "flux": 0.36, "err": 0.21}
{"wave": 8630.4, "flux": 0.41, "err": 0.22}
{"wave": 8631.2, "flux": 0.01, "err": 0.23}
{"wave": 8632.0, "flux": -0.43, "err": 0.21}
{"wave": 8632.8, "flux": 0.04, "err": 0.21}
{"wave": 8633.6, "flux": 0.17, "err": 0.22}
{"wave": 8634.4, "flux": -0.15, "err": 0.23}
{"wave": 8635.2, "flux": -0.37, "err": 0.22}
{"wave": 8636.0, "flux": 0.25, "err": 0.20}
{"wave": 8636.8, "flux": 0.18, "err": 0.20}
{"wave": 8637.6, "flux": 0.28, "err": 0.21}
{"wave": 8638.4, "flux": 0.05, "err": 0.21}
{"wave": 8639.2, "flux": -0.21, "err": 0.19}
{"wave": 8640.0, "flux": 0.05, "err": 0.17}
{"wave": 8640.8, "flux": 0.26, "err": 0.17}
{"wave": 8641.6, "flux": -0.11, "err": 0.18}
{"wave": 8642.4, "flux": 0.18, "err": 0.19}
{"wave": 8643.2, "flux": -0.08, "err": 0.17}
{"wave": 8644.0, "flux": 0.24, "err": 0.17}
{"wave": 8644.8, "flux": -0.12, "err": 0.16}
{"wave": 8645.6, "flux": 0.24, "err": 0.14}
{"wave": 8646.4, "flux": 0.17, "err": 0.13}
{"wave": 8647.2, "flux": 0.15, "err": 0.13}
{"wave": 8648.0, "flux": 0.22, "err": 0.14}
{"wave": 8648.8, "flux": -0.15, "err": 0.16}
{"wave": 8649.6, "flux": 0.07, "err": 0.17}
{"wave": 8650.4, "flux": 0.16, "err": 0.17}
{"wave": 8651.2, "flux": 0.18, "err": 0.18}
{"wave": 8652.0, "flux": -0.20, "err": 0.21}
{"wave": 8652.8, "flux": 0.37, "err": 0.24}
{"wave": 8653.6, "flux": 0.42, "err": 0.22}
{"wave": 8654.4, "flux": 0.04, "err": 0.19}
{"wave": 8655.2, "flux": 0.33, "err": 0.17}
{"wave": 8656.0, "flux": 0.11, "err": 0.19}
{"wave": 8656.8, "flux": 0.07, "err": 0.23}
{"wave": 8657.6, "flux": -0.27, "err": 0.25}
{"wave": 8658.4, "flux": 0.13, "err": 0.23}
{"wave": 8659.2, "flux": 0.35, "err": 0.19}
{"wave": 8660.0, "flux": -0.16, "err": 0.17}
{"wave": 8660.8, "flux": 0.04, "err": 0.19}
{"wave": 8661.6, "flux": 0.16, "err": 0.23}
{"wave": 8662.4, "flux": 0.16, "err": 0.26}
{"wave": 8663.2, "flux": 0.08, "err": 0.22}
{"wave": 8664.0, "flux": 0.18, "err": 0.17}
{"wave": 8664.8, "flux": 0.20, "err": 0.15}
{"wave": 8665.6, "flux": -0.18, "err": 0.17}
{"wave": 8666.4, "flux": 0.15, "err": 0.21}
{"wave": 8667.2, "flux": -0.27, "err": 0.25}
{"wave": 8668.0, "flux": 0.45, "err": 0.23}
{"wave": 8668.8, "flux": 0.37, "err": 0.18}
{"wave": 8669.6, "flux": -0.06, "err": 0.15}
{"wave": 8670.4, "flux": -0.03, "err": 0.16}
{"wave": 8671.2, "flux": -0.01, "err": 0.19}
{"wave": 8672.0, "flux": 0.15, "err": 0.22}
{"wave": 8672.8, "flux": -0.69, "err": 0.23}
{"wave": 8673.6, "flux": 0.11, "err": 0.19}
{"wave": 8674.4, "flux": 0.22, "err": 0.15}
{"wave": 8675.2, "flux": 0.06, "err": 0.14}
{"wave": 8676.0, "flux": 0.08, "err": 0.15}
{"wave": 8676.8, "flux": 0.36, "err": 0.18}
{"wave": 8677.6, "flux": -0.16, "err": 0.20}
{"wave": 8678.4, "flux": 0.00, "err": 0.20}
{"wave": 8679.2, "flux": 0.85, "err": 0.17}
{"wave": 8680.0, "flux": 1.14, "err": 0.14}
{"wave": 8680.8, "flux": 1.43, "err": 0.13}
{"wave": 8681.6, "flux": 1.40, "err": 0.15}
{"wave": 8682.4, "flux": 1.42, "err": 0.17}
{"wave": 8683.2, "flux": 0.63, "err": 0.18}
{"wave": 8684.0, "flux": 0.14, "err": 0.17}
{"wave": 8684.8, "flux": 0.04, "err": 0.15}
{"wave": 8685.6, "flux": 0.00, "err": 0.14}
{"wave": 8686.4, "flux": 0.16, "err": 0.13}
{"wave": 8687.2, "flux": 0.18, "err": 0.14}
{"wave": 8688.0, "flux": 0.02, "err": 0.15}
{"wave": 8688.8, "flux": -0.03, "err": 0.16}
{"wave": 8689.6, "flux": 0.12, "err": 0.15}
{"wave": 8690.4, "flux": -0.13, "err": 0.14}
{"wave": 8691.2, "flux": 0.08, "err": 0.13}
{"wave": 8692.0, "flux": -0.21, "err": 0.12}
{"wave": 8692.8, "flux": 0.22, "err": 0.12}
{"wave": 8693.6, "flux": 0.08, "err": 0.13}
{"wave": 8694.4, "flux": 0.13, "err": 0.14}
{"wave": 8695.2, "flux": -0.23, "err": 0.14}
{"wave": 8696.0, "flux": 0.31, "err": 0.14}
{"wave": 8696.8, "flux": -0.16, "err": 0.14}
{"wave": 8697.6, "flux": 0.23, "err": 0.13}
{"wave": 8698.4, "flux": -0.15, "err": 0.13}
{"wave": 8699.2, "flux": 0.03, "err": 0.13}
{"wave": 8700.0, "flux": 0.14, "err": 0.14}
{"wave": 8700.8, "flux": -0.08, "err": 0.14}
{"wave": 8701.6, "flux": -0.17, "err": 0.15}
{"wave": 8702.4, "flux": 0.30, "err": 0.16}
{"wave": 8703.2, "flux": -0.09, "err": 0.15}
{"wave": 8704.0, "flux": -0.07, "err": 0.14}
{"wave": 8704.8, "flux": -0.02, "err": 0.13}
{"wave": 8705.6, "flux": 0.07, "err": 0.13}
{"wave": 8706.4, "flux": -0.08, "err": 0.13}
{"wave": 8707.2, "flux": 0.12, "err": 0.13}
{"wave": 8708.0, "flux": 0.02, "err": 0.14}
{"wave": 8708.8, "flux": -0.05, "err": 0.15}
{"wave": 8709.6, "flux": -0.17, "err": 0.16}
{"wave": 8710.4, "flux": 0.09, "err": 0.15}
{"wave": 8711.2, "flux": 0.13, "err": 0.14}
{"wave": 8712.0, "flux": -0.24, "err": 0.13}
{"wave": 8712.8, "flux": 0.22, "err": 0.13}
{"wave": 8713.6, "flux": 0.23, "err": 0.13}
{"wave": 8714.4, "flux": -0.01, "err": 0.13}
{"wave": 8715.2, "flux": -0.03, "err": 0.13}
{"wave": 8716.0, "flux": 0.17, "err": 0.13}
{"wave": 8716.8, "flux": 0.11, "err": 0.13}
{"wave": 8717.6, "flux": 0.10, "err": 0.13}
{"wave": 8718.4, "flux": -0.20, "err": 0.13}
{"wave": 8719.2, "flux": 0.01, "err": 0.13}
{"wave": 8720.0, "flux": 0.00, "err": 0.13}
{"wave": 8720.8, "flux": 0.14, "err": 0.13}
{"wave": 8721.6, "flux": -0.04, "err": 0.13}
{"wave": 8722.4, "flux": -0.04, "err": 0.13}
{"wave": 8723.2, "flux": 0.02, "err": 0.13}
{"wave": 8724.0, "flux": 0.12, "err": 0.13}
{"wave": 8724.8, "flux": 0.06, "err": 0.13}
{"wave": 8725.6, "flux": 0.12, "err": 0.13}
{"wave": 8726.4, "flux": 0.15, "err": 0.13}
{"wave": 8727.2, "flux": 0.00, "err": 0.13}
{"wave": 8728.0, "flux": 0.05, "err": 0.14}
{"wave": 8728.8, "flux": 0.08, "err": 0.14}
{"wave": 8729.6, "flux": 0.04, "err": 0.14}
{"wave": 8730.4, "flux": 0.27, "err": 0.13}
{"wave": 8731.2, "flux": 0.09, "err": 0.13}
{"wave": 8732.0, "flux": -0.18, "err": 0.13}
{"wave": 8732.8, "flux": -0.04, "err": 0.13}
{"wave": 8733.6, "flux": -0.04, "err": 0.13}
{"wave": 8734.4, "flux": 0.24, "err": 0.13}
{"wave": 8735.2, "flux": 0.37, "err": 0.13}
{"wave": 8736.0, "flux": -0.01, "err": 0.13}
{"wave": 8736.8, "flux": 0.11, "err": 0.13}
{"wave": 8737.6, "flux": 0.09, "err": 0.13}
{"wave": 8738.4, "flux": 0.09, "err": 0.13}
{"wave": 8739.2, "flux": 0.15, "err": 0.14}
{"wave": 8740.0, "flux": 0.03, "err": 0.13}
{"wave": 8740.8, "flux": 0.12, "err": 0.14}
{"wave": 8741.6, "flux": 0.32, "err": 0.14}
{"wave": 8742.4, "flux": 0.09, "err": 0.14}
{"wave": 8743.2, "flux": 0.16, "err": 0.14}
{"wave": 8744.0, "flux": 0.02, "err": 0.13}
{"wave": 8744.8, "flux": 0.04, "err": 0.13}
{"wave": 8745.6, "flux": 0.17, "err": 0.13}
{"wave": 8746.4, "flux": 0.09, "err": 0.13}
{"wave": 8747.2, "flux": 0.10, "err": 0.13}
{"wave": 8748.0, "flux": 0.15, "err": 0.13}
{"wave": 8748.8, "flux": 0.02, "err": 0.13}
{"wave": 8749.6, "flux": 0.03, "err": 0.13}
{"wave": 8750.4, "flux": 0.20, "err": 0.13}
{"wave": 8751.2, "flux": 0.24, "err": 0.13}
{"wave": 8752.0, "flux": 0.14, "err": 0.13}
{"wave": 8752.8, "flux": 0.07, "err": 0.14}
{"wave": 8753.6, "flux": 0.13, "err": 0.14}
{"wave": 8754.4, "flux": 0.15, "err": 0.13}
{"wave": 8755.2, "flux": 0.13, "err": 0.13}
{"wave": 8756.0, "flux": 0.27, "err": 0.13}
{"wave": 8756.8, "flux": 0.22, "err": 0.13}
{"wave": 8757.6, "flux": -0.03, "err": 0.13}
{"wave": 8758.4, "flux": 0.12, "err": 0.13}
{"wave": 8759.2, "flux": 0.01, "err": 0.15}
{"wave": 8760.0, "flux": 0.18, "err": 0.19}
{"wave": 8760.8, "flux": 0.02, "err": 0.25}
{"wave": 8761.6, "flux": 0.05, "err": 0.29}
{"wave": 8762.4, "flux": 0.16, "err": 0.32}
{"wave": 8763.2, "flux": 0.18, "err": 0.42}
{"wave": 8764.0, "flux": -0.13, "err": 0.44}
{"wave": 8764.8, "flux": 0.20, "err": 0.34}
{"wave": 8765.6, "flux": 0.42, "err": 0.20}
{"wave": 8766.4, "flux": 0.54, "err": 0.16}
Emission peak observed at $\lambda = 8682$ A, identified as [O III]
